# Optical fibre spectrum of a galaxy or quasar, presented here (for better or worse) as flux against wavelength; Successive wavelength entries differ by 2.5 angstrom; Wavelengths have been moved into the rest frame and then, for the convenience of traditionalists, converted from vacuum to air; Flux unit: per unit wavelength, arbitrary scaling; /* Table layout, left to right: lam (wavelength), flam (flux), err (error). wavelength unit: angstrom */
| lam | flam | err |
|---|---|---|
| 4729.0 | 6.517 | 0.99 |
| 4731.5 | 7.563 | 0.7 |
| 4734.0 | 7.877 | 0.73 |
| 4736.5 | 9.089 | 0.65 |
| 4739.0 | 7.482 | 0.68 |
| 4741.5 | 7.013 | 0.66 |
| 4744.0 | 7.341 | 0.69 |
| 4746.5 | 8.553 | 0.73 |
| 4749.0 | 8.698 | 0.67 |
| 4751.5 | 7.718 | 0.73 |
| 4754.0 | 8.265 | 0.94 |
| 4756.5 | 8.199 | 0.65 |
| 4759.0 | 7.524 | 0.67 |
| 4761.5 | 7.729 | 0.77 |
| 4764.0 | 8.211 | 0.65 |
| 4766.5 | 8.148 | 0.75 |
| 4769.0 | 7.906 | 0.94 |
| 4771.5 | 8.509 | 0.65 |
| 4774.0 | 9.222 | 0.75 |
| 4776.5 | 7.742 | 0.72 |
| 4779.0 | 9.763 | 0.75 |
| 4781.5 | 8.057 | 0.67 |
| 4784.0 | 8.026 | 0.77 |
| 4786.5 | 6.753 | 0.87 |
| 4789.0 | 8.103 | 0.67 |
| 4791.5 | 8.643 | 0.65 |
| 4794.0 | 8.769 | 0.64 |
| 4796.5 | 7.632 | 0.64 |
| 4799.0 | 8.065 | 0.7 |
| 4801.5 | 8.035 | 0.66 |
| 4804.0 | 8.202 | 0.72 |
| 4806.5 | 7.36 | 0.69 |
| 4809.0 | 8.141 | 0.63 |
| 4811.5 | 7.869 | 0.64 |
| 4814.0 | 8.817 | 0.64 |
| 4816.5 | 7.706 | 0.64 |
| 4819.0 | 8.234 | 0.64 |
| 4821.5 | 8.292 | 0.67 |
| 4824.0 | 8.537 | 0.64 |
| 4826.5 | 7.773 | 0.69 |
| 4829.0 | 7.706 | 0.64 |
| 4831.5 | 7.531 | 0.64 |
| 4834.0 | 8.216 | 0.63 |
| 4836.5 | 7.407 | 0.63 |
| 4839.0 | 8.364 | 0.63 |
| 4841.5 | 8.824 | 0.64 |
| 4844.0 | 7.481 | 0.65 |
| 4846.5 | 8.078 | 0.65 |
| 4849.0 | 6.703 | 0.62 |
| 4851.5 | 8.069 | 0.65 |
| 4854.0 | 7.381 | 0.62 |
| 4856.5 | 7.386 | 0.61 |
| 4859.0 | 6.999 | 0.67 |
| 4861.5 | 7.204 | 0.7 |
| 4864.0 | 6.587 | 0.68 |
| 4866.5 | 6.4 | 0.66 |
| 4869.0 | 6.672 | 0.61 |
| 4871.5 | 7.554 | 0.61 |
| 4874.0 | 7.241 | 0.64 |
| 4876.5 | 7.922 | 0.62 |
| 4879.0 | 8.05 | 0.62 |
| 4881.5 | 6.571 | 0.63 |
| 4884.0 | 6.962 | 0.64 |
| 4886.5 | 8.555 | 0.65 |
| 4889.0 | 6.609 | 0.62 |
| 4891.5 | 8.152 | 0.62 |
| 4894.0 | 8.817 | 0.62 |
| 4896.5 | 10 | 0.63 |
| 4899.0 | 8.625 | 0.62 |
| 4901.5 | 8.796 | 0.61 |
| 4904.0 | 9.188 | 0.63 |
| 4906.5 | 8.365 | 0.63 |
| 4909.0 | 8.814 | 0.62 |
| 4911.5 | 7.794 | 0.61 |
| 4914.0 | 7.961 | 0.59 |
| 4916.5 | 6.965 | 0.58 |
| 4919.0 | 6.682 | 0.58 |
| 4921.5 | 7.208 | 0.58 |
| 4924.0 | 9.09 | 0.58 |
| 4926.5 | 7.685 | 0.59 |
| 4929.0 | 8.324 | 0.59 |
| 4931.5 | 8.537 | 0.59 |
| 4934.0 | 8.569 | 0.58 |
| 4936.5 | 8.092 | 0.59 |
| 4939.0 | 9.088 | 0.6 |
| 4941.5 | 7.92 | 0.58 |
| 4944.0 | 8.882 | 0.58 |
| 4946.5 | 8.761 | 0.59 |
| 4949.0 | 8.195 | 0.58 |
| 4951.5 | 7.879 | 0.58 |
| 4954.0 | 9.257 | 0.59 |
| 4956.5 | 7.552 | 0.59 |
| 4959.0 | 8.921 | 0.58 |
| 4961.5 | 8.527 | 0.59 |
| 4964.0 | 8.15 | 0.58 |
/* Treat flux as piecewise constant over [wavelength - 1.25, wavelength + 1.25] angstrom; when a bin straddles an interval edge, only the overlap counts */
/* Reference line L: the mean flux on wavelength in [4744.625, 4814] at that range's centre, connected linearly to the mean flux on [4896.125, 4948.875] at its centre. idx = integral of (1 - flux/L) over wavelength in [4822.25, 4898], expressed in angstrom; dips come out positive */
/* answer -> 5.31 angstrom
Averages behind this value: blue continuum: 8.15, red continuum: 8.32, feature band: 7.67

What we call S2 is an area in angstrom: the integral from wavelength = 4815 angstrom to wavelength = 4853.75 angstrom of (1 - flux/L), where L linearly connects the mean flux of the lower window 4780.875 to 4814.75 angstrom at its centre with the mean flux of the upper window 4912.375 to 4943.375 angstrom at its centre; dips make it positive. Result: 0.5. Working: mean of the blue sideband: 8.02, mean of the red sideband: 8.03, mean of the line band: 7.92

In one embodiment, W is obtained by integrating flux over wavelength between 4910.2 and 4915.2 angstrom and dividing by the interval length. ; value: 7.89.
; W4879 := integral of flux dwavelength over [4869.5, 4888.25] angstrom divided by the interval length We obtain 7.49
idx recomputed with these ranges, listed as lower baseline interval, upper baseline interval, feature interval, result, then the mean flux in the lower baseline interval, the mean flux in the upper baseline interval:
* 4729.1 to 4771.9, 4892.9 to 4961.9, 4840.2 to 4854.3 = 0.7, 7.94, 8.37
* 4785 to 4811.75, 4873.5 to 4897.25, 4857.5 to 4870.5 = 1.8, 7.97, 7.86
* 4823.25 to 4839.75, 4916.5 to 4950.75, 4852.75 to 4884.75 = 3.4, 7.9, 8.18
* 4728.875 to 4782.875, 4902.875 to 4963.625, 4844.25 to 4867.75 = 2.8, 8.08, 8.26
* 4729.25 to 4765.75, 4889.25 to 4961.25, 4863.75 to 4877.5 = 1.9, 7.91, 8.34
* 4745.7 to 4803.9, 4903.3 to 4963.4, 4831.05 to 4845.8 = 0.4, 8.18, 8.25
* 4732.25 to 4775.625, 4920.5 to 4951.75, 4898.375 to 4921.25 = 0.6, 8.08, 8.35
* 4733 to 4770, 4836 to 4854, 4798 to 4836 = -0.7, 7.98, 7.83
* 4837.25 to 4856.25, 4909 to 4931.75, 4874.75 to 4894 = 0.5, 7.81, 7.83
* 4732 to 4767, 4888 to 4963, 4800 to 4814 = 0.1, 7.98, 8.31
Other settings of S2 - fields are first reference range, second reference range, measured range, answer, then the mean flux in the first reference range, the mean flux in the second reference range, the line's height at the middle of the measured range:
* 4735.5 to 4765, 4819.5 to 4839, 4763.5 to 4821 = -1.5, 7.97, 7.96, 7.97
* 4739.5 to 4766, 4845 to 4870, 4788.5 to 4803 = -1.2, 7.92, 7.16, 7.61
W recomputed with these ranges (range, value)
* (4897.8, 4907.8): 8.74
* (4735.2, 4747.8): 7.9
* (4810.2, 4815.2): 8.34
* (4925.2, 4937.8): 8.25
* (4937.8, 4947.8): 8.66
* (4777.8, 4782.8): 8.89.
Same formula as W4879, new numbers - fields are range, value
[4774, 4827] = 8.15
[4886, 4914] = 8.49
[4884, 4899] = 8.32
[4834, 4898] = 7.62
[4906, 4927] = 7.83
